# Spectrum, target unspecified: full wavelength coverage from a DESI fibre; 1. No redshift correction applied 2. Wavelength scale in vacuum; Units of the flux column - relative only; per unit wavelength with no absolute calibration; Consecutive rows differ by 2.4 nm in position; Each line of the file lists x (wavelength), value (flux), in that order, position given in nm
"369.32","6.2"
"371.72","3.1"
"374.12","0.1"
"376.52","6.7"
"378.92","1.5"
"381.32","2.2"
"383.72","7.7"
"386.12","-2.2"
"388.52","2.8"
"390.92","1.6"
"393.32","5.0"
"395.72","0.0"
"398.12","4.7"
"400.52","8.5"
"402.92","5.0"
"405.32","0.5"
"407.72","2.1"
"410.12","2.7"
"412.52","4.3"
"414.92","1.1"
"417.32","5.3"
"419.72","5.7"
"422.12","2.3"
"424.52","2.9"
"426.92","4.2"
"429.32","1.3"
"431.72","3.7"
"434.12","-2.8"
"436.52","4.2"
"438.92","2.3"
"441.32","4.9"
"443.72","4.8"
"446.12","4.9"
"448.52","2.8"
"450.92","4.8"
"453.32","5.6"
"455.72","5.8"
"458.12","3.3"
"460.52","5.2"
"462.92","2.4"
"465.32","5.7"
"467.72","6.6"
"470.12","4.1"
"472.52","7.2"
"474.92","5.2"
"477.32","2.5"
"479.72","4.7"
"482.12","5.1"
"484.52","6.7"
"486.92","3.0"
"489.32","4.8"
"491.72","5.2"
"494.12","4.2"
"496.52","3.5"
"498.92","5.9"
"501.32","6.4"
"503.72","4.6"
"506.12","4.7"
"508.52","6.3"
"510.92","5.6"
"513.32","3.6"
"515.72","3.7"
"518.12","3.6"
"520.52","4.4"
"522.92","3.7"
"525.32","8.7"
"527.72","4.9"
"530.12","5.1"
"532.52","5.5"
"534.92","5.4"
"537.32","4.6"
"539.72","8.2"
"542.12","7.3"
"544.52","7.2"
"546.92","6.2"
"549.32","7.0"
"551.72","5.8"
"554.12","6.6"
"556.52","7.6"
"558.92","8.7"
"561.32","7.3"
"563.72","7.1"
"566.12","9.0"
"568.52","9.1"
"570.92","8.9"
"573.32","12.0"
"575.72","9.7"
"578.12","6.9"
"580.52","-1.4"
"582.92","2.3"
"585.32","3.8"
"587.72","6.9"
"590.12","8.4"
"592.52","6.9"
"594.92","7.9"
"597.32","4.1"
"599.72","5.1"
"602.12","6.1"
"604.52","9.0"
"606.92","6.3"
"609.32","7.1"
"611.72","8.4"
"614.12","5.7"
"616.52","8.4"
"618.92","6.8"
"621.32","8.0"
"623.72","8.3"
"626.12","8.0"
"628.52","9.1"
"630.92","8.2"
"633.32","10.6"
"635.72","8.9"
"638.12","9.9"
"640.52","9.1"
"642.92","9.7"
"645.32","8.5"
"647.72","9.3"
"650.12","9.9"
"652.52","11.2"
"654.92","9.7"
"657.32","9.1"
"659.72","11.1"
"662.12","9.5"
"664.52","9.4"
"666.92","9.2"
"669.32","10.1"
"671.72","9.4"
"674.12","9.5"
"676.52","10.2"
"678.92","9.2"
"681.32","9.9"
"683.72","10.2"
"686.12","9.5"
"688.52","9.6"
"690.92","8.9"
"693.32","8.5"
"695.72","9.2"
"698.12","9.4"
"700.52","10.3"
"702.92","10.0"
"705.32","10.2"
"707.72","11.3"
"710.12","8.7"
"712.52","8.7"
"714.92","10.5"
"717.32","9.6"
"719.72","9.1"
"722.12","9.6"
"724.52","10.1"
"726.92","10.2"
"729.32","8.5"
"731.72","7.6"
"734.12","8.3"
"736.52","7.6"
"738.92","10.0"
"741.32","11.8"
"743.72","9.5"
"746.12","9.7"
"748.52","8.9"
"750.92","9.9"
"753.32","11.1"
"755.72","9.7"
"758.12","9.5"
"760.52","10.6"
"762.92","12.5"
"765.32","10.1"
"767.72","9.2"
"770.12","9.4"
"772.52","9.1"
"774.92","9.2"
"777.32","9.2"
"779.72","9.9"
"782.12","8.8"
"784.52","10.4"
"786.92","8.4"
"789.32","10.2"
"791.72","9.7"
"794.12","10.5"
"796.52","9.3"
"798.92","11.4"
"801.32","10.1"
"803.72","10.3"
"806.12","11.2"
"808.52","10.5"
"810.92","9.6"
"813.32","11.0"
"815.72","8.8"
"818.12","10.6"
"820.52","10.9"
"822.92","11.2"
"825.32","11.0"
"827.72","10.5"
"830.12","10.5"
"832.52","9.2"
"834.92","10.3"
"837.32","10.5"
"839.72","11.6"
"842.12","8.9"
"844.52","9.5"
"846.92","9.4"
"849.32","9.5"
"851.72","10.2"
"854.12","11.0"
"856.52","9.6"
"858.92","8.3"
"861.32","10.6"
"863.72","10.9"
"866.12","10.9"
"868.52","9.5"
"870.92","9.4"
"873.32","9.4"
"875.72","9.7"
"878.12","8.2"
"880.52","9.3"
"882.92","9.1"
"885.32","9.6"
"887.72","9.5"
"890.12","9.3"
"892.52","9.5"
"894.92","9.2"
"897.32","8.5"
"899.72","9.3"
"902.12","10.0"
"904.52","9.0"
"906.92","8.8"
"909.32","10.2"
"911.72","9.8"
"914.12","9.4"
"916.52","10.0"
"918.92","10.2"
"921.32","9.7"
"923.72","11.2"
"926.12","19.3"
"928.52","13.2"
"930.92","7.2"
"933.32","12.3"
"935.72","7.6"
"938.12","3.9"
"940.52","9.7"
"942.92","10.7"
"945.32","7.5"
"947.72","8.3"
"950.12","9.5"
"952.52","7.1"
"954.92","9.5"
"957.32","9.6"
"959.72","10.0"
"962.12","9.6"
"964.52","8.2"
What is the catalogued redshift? 0.411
